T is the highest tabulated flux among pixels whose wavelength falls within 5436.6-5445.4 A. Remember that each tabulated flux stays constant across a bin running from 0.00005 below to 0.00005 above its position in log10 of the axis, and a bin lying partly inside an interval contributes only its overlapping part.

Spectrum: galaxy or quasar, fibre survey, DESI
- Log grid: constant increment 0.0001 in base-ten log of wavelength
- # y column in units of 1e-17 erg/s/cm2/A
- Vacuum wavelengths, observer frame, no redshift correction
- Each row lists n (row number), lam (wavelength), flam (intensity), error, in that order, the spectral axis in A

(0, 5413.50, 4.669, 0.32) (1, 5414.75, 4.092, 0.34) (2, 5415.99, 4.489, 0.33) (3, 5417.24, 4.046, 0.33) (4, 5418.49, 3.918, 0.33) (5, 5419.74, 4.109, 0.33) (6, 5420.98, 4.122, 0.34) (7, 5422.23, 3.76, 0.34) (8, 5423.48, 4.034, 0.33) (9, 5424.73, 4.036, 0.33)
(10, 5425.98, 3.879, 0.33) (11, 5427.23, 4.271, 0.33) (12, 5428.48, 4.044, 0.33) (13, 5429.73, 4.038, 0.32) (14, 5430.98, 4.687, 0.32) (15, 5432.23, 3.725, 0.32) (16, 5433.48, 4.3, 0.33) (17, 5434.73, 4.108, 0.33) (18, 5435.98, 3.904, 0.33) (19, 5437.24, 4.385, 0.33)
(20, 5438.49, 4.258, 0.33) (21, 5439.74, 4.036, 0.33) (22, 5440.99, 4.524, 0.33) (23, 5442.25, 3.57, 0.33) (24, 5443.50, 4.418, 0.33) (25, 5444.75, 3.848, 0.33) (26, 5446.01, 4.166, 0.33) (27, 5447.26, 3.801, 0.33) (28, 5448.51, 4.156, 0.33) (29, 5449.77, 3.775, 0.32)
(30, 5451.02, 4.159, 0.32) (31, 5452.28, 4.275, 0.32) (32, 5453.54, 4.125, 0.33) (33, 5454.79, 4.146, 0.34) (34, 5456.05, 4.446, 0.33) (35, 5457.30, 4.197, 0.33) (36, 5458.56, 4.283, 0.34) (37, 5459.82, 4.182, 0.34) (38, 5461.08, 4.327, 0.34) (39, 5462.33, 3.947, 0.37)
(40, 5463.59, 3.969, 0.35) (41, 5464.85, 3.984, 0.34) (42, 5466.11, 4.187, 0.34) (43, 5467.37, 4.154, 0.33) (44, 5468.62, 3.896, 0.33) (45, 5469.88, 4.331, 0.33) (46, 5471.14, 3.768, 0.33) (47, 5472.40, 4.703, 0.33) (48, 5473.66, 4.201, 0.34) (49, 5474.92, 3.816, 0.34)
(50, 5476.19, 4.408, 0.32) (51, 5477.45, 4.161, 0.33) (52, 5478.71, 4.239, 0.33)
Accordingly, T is 4.524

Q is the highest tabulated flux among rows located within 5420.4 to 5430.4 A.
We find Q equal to 4.271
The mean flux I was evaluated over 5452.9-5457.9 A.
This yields 4.23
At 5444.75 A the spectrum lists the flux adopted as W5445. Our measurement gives 3.848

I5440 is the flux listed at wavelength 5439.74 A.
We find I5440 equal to 4.036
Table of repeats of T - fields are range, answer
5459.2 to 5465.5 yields 4.327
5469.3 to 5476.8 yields 4.703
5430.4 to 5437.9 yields 4.687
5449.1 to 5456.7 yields 4.446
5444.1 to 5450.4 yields 4.166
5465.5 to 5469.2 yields 4.187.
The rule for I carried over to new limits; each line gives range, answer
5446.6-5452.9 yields 4.04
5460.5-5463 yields 4.14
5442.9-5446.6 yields 4.14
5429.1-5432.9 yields 4.15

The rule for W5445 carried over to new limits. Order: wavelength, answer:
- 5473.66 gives 4.201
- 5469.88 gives 4.331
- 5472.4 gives 4.703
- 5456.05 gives 4.446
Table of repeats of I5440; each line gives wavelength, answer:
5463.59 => 3.969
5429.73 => 4.038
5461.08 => 4.327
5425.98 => 3.879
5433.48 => 4.3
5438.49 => 4.258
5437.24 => 4.385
